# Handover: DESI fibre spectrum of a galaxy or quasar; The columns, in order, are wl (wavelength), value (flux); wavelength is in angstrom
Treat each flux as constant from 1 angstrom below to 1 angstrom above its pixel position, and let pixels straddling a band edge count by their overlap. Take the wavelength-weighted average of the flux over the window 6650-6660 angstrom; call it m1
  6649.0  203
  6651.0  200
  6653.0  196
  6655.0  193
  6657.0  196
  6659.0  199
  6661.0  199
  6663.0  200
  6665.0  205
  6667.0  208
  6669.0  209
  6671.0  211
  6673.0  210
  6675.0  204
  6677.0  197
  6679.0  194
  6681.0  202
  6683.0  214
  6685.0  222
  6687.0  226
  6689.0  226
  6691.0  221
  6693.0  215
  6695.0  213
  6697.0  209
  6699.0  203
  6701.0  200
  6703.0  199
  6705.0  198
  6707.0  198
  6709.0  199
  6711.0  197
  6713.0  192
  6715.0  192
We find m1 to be 197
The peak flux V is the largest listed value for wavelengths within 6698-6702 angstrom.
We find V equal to 203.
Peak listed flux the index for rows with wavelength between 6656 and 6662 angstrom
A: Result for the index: 199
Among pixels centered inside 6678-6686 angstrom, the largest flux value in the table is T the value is 222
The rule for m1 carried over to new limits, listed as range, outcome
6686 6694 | 222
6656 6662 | 198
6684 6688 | 224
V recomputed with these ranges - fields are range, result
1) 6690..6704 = 221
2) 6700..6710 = 200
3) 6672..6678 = 210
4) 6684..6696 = 226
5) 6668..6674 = 211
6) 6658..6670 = 209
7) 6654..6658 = 196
